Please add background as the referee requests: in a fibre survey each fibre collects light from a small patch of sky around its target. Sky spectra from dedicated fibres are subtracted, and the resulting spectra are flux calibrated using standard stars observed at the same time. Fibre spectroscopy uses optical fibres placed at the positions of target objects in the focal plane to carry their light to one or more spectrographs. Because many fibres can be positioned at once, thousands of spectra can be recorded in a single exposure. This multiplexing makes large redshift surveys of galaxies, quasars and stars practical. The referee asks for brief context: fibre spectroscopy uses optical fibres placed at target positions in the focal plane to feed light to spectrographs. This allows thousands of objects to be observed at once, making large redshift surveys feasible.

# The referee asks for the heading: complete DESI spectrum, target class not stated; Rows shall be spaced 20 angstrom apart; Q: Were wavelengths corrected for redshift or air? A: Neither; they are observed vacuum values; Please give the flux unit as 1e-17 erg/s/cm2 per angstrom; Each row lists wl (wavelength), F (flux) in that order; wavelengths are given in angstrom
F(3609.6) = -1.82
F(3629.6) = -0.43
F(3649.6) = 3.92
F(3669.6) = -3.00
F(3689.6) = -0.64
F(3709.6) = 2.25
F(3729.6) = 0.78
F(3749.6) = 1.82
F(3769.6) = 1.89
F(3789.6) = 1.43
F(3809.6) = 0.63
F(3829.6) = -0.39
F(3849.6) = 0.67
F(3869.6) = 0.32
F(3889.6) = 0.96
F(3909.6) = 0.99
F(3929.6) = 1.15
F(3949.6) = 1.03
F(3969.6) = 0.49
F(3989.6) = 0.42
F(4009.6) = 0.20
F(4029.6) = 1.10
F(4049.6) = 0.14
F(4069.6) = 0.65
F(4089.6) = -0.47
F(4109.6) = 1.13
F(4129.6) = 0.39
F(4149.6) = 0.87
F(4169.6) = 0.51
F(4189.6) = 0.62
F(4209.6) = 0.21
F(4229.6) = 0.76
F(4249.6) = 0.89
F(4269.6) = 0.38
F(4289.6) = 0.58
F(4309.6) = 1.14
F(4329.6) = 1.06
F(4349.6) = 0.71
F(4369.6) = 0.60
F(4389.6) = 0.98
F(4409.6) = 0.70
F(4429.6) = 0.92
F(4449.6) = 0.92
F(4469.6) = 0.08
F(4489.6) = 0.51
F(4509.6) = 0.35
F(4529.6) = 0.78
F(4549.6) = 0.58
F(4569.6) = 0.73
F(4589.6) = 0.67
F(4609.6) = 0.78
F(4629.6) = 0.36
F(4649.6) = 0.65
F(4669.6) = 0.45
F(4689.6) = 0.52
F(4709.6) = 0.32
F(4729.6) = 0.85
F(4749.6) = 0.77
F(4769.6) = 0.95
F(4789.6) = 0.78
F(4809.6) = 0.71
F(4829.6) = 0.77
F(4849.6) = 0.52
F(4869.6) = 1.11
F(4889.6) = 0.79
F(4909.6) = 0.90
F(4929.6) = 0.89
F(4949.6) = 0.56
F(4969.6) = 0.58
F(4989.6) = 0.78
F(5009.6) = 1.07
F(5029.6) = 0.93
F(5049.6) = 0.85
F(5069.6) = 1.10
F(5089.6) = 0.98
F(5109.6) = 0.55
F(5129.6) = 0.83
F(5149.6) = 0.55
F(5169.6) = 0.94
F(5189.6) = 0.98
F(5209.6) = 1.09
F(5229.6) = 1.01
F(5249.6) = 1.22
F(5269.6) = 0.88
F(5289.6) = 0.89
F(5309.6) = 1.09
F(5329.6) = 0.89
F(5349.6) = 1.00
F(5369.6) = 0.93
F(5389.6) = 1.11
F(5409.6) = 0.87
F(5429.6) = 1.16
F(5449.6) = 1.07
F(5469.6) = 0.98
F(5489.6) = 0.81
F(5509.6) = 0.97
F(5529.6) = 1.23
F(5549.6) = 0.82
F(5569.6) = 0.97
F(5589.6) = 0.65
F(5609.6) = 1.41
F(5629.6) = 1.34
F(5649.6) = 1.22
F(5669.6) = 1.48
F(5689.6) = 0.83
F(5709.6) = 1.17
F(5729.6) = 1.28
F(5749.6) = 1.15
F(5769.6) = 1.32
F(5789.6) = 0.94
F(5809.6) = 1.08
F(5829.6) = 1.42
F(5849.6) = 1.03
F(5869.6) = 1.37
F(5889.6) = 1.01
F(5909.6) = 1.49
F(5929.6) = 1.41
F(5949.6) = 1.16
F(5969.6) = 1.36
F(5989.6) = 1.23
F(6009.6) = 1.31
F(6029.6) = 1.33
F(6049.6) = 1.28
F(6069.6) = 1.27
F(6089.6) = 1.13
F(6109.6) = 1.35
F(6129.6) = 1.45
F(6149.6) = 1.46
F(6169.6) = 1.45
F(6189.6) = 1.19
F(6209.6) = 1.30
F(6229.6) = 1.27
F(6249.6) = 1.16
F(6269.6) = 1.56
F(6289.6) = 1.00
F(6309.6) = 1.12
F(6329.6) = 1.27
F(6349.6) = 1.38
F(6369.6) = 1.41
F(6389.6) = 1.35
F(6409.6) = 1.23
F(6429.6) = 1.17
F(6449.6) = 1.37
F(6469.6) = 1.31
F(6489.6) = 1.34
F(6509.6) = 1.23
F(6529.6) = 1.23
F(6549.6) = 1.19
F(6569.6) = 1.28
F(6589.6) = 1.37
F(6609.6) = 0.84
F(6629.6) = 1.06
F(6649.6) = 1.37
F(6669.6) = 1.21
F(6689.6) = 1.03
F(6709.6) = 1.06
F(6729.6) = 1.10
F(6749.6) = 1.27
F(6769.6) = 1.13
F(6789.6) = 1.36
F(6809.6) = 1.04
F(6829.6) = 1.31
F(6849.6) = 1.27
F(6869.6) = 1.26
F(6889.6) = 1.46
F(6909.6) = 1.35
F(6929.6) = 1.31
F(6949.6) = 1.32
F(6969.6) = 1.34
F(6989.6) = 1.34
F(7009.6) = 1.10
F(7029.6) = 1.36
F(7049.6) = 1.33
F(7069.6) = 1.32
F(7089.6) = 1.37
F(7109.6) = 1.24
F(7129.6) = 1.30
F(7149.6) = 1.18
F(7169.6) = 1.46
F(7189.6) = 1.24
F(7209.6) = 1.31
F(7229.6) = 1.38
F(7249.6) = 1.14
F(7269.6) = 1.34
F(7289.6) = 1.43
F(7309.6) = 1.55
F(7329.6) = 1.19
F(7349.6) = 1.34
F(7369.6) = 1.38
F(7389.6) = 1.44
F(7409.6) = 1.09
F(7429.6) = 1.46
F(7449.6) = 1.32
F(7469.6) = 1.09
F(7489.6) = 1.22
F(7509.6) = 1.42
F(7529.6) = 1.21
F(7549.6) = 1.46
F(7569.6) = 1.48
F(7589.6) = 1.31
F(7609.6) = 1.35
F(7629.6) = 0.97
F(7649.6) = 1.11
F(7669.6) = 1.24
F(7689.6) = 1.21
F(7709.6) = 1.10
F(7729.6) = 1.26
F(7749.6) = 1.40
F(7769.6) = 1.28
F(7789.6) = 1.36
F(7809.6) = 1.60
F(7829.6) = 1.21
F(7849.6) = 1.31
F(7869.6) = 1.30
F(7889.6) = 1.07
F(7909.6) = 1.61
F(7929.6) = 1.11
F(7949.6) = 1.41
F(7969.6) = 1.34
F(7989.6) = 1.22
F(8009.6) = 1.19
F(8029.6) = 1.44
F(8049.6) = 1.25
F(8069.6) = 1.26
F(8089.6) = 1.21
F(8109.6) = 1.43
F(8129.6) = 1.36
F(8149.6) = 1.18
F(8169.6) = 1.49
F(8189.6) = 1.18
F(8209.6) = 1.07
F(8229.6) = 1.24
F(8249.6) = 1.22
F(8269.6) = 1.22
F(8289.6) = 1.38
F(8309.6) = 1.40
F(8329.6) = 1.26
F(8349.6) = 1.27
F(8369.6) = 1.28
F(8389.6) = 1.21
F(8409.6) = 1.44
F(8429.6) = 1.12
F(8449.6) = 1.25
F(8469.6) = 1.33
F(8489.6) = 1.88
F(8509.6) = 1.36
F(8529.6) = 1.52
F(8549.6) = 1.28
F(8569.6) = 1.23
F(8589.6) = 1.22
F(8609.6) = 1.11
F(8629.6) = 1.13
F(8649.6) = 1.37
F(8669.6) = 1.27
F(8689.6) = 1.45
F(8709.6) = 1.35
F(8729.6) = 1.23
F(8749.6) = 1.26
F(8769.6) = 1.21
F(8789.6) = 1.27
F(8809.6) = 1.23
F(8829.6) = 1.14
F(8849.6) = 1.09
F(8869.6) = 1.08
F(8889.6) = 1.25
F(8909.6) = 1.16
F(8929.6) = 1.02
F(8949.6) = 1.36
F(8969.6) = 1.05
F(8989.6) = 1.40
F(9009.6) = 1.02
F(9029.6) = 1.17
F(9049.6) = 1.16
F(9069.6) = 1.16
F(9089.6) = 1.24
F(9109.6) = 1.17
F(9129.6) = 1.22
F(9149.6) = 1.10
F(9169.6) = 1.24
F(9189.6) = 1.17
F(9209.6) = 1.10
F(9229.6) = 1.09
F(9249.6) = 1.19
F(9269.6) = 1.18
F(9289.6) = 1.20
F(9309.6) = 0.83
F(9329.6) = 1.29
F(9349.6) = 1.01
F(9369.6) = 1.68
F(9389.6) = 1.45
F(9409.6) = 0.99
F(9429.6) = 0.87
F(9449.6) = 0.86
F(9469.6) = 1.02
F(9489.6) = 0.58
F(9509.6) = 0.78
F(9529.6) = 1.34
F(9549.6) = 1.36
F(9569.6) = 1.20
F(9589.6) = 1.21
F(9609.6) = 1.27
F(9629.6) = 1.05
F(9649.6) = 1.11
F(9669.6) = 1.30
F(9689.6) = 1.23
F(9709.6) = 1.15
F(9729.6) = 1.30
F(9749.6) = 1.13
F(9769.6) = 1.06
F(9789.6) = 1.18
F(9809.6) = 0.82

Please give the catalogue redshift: 0.29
